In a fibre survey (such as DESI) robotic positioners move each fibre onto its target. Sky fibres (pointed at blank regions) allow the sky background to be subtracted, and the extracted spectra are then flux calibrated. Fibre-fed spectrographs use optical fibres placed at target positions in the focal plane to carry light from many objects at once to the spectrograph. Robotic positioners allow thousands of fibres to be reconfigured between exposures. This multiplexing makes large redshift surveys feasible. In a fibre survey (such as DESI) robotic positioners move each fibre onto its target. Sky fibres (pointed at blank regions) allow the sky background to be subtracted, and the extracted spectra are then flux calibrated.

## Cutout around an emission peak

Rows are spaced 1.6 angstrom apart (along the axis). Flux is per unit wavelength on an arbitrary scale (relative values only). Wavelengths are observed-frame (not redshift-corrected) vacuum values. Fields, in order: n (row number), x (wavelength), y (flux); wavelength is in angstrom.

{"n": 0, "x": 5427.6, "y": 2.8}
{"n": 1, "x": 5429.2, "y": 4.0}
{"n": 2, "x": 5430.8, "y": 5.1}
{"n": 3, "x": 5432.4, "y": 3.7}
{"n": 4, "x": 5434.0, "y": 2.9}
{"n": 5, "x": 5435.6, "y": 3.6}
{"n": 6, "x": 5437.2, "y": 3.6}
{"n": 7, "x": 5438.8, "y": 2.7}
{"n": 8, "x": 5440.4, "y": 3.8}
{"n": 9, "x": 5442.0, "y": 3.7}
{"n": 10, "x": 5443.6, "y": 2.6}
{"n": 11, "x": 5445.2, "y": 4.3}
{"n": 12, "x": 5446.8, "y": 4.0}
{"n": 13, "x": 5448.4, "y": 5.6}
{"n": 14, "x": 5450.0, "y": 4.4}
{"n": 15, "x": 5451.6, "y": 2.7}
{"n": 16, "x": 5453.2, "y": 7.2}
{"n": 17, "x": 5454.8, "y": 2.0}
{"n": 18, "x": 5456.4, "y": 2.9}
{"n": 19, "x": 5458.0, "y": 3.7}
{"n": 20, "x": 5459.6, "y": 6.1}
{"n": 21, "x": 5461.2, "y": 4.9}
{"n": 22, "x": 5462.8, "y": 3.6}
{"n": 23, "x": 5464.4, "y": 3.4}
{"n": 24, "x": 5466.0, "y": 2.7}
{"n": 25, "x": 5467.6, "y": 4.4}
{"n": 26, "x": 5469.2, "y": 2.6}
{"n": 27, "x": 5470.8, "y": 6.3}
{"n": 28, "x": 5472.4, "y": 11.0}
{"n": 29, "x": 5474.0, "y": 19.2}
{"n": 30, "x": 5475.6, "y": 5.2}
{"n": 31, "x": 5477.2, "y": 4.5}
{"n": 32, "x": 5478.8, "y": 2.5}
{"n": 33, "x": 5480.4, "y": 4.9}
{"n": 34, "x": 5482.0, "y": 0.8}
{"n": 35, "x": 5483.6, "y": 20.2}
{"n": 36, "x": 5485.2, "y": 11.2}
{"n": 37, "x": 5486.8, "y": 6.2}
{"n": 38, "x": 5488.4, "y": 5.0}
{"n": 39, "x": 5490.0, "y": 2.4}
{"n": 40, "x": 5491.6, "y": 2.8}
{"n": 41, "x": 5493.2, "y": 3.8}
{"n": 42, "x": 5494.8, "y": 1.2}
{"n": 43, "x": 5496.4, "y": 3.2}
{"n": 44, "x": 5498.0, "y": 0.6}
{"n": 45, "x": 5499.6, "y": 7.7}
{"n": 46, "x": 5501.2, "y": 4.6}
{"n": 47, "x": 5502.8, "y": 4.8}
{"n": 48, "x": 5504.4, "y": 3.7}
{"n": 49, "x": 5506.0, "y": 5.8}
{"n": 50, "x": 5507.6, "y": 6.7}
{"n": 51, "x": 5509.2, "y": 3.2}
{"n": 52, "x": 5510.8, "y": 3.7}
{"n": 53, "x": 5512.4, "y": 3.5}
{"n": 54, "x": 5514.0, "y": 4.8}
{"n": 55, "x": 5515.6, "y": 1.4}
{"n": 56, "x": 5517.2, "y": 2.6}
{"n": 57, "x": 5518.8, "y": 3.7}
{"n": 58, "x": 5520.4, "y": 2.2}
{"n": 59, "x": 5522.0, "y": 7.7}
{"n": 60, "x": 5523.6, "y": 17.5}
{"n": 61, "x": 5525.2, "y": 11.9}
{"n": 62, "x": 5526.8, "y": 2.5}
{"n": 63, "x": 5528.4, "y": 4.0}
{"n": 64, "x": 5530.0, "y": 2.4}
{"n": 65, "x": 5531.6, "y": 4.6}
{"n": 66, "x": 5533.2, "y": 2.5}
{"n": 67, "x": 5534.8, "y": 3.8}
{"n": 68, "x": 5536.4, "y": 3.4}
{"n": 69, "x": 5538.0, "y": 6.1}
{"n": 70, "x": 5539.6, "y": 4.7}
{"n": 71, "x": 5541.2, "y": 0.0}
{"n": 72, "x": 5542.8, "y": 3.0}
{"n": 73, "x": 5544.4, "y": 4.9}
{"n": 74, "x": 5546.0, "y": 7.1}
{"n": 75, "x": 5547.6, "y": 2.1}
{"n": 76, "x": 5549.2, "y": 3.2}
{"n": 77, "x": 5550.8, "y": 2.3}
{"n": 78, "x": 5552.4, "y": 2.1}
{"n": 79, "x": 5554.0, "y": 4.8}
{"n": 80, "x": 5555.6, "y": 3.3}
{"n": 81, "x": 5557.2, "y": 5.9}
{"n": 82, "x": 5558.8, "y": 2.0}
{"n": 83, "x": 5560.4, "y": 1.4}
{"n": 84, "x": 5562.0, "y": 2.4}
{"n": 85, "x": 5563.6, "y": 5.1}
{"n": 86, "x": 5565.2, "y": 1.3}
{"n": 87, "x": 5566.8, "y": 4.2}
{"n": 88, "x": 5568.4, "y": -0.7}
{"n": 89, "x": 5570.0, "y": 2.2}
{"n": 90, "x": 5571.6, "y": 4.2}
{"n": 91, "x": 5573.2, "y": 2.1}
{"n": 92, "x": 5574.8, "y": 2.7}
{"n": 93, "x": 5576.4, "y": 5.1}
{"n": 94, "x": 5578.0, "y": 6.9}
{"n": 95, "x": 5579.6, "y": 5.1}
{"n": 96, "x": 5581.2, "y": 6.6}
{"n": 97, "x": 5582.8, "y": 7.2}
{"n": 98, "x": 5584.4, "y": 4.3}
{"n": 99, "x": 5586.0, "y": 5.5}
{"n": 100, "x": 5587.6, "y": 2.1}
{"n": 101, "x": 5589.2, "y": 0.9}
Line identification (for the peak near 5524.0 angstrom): Hbeta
